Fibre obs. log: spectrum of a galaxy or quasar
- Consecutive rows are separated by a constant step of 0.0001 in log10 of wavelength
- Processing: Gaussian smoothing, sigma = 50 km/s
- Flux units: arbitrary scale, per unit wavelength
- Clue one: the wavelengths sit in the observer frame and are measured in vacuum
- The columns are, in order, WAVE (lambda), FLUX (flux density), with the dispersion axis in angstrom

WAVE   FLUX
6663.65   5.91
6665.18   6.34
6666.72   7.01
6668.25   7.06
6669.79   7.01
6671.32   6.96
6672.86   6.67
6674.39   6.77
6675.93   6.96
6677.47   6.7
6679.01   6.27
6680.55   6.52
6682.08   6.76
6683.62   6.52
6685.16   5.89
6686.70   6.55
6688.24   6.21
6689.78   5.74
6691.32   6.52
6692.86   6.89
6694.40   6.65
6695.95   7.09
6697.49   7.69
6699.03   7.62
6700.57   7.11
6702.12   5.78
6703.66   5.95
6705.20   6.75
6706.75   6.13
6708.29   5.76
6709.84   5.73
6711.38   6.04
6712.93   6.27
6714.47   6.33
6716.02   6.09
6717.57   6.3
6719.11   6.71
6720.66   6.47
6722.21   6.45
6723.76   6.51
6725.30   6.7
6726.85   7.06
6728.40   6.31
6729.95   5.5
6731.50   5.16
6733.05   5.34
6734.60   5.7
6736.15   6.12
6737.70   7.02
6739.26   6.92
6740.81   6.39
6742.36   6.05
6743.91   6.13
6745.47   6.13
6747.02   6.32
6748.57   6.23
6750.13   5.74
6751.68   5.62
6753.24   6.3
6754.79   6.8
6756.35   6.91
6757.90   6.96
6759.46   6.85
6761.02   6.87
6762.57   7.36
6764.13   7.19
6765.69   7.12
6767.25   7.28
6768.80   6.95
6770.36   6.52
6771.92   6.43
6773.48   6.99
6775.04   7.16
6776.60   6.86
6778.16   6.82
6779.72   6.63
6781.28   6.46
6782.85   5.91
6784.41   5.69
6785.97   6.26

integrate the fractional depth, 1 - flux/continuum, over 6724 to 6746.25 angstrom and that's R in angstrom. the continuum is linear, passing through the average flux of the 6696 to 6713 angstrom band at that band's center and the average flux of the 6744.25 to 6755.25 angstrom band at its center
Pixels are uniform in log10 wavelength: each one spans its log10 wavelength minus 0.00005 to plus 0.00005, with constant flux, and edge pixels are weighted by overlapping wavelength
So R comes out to 0.2 angstrom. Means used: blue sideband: 6.47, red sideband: 6.14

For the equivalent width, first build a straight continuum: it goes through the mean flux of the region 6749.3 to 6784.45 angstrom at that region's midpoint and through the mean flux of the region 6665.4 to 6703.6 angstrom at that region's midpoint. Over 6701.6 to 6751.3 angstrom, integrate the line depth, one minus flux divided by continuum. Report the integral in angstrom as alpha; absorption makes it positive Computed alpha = 3.72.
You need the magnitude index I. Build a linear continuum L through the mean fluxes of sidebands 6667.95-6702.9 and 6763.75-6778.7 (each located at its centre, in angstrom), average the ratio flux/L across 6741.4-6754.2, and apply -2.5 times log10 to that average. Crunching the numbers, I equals 0.13 mag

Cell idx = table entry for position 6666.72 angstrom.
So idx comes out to 7.01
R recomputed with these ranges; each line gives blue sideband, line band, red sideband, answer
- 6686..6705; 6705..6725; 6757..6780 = 1.4 angstrom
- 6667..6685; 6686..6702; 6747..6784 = -0.1 angstrom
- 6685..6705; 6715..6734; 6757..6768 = 1.7 angstrom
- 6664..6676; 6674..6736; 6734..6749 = 1.8 angstrom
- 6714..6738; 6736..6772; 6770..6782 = -0.5 angstrom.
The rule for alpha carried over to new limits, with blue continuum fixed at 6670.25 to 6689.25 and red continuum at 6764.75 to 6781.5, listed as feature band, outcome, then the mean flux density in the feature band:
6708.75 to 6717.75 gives 0.8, 6.1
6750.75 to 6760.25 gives 0.3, 6.56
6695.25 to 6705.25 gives -0.4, 6.87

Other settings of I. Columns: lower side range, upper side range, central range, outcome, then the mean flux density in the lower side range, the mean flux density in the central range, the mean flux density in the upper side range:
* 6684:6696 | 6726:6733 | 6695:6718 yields -0.04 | 6.4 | 6.44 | 5.94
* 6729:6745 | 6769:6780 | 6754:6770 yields -0.08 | 6.04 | 7.02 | 6.79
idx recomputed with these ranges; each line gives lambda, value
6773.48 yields 6.99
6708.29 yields 5.76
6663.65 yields 5.91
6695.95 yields 7.09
